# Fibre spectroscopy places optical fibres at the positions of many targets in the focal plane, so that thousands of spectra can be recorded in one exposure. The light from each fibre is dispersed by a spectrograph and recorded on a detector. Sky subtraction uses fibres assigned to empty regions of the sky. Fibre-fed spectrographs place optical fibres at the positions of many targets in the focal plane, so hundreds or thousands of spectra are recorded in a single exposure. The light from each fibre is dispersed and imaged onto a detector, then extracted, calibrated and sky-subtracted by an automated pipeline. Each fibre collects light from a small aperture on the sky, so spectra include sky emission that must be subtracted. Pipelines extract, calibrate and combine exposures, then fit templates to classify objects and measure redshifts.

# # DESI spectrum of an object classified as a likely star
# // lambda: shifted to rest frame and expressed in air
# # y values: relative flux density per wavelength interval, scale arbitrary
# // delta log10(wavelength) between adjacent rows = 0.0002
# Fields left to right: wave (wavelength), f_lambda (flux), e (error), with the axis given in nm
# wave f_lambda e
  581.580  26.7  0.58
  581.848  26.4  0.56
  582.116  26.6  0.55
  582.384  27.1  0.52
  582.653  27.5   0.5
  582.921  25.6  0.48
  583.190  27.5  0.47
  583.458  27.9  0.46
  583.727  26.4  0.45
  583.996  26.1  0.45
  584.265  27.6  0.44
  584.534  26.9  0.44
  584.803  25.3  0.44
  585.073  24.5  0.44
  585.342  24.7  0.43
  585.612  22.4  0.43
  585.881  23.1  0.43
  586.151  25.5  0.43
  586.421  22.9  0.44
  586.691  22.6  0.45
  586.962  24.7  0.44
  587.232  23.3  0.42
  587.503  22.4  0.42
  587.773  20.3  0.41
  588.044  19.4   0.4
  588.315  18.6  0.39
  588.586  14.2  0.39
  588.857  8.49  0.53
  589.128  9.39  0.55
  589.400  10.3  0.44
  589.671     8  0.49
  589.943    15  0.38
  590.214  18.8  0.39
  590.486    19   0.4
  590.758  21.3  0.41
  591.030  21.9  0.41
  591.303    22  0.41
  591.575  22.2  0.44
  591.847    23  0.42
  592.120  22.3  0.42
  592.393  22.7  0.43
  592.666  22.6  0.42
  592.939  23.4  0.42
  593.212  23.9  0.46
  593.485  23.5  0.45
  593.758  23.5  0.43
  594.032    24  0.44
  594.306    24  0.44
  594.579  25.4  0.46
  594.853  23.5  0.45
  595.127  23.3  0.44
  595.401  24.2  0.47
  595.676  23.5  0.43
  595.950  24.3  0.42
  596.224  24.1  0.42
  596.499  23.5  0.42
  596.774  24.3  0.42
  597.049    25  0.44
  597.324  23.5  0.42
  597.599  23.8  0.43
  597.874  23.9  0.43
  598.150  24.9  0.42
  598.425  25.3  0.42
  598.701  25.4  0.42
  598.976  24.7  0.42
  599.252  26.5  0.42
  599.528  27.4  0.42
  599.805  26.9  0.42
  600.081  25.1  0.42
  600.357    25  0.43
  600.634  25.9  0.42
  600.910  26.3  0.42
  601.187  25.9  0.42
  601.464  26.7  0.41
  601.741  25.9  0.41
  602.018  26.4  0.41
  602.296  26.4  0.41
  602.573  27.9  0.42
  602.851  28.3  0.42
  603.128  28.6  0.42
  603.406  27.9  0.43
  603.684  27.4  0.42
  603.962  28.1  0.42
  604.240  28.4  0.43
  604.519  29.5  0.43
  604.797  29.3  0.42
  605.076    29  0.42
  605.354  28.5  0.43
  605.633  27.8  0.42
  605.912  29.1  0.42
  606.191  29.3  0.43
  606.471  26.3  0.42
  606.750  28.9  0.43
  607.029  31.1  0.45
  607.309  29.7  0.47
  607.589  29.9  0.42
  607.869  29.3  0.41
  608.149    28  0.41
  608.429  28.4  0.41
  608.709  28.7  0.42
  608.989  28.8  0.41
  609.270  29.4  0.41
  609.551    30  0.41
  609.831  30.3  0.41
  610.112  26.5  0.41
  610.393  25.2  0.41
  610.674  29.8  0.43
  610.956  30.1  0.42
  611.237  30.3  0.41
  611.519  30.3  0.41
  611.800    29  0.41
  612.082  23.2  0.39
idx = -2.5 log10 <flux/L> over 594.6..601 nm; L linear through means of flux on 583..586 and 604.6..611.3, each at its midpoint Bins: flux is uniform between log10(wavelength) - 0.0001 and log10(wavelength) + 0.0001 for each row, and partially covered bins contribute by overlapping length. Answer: 0.11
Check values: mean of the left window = 25.7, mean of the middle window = 24.8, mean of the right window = 28.9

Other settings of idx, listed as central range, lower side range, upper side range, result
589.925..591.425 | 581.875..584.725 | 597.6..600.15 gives 0.29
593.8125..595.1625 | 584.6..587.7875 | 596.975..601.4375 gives 0.03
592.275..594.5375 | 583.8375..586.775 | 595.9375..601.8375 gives 0.07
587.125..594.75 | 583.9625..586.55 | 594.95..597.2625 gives 0.23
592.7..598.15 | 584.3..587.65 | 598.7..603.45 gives 0.07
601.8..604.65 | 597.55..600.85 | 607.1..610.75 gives -0.04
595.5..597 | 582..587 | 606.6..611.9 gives 0.14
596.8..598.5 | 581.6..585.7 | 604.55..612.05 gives 0.14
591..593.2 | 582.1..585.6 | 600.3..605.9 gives 0.19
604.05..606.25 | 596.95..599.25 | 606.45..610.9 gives -0.05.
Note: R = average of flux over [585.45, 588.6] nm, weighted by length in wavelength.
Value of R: 21.9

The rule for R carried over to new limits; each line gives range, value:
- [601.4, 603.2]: 27.1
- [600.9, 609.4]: 28.3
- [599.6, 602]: 26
